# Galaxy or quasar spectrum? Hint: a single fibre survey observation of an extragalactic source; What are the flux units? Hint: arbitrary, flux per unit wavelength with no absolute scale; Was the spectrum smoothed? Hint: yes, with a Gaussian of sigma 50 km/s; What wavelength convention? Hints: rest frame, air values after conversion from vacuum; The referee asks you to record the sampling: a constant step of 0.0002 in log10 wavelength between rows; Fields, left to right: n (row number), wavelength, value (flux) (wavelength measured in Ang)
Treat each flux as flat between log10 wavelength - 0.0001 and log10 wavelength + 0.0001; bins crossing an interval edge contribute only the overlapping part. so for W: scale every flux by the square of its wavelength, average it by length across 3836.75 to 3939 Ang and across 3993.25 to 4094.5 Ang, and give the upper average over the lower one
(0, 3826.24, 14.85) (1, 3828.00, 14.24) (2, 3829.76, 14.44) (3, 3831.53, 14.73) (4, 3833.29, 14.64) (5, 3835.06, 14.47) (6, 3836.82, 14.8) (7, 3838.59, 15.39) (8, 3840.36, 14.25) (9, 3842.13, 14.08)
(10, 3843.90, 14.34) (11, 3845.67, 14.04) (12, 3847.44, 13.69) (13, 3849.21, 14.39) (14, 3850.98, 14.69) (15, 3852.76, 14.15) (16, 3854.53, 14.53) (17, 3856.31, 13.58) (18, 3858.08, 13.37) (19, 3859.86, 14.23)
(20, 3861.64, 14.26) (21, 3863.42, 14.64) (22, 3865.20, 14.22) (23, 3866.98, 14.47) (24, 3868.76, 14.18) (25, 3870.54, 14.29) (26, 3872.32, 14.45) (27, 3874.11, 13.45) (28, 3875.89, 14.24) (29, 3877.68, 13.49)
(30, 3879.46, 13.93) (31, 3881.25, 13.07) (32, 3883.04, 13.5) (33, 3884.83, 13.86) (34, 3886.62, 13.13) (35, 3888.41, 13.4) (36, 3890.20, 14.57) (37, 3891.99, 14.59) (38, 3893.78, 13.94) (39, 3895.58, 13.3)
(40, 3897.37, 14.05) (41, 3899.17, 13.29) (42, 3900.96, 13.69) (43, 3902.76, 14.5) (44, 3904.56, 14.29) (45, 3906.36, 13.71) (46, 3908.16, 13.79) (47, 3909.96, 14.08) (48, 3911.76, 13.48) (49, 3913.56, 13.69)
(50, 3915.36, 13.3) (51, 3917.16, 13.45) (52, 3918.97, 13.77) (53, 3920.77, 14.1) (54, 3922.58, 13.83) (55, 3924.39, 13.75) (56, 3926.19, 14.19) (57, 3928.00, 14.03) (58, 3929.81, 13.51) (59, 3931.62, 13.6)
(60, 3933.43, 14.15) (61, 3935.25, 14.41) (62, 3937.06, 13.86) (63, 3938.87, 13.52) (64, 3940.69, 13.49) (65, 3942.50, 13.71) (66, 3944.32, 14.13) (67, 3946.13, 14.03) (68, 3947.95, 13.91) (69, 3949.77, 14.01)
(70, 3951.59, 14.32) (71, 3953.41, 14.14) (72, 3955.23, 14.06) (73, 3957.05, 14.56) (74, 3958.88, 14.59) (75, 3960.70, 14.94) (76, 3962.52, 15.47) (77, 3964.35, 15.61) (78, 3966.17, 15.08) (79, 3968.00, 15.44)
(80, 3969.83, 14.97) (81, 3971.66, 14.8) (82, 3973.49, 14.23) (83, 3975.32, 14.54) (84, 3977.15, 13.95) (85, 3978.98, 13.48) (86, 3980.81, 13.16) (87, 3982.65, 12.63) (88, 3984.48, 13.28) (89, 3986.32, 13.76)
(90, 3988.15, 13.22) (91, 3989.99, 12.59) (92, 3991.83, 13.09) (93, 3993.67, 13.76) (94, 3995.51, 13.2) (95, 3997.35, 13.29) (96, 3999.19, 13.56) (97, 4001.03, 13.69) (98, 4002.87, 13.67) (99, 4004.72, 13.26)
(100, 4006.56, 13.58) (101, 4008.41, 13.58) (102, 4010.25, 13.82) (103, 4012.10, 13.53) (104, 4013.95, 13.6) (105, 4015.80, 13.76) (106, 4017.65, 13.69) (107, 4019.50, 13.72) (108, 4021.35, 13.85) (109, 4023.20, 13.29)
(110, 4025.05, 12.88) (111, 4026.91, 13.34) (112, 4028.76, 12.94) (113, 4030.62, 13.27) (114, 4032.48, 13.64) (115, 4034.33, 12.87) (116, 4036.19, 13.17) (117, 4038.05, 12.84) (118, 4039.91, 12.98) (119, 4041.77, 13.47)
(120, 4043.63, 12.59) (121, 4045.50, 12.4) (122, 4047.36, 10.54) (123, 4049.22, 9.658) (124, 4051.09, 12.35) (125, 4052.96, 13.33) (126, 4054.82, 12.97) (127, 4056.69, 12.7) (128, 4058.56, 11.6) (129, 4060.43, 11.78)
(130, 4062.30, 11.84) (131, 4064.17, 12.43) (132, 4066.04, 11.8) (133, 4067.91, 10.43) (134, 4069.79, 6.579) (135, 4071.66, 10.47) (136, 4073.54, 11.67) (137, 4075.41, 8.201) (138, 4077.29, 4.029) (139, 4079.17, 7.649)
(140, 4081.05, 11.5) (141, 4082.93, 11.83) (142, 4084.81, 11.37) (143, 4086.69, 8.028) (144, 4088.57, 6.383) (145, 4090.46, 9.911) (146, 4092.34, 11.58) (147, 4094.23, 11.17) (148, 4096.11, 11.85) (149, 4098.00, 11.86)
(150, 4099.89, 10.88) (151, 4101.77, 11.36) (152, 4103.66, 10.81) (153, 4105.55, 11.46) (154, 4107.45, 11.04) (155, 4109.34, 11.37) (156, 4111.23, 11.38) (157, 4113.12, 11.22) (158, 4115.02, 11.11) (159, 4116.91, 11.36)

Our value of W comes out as 0.93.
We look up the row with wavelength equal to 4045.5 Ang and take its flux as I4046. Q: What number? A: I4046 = 12.4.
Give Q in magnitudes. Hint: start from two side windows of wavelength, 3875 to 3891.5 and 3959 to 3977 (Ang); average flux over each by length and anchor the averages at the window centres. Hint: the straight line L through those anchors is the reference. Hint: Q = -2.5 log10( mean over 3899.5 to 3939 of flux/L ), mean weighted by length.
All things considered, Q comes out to 0.03 mag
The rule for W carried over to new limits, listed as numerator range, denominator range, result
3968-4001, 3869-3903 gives 1.04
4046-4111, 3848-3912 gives 0.84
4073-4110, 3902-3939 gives 0.80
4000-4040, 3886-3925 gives 1.03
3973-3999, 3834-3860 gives 1.01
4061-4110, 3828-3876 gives 0.81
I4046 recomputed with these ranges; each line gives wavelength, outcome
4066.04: 11.8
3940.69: 13.49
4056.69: 12.7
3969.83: 14.97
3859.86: 14.23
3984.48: 13.28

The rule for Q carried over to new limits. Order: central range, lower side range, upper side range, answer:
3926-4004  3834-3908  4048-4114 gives -0.12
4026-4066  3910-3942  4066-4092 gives -0.22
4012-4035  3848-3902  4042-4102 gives -0.16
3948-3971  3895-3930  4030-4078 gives -0.13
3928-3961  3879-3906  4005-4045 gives -0.03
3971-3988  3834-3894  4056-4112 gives -0.13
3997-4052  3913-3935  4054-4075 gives -0.10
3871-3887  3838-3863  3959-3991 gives 0.04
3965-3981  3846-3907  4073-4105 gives -0.19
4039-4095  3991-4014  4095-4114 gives 0.13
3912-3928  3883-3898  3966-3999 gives 0.00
